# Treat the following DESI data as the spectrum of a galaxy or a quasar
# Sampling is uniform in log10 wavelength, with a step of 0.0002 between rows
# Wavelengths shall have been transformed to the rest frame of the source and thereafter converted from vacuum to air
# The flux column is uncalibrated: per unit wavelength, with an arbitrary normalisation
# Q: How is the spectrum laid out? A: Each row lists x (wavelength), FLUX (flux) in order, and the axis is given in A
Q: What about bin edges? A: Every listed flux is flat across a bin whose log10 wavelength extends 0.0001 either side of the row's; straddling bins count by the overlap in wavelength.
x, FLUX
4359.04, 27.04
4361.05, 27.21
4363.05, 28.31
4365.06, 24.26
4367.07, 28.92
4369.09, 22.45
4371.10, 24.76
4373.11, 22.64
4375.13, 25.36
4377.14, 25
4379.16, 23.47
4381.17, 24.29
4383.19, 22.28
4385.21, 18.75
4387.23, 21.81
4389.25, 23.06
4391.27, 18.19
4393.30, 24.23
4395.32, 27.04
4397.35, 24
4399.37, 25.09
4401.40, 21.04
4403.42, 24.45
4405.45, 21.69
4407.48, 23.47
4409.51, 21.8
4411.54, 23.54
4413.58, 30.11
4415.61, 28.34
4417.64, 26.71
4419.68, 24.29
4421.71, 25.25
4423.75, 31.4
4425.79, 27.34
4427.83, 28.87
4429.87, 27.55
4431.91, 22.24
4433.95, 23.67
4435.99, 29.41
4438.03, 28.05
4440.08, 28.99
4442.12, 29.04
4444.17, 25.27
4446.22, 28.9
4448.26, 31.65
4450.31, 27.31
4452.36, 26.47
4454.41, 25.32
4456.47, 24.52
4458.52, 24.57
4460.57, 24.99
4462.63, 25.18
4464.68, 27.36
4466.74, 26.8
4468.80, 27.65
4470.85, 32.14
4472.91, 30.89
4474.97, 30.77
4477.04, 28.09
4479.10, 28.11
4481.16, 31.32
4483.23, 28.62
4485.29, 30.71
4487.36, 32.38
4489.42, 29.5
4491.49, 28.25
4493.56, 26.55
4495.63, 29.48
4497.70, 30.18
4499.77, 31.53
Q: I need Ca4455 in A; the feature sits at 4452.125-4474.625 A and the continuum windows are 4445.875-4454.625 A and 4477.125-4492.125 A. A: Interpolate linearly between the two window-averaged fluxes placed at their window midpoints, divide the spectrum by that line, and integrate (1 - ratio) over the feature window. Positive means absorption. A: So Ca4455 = 1.4 A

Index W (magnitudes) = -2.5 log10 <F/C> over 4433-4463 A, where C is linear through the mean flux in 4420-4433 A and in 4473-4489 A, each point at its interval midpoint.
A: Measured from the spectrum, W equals 0.05 mag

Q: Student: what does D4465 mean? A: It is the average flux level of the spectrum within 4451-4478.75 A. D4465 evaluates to 27.3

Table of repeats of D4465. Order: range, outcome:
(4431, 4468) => 26.7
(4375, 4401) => 23.2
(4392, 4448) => 26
